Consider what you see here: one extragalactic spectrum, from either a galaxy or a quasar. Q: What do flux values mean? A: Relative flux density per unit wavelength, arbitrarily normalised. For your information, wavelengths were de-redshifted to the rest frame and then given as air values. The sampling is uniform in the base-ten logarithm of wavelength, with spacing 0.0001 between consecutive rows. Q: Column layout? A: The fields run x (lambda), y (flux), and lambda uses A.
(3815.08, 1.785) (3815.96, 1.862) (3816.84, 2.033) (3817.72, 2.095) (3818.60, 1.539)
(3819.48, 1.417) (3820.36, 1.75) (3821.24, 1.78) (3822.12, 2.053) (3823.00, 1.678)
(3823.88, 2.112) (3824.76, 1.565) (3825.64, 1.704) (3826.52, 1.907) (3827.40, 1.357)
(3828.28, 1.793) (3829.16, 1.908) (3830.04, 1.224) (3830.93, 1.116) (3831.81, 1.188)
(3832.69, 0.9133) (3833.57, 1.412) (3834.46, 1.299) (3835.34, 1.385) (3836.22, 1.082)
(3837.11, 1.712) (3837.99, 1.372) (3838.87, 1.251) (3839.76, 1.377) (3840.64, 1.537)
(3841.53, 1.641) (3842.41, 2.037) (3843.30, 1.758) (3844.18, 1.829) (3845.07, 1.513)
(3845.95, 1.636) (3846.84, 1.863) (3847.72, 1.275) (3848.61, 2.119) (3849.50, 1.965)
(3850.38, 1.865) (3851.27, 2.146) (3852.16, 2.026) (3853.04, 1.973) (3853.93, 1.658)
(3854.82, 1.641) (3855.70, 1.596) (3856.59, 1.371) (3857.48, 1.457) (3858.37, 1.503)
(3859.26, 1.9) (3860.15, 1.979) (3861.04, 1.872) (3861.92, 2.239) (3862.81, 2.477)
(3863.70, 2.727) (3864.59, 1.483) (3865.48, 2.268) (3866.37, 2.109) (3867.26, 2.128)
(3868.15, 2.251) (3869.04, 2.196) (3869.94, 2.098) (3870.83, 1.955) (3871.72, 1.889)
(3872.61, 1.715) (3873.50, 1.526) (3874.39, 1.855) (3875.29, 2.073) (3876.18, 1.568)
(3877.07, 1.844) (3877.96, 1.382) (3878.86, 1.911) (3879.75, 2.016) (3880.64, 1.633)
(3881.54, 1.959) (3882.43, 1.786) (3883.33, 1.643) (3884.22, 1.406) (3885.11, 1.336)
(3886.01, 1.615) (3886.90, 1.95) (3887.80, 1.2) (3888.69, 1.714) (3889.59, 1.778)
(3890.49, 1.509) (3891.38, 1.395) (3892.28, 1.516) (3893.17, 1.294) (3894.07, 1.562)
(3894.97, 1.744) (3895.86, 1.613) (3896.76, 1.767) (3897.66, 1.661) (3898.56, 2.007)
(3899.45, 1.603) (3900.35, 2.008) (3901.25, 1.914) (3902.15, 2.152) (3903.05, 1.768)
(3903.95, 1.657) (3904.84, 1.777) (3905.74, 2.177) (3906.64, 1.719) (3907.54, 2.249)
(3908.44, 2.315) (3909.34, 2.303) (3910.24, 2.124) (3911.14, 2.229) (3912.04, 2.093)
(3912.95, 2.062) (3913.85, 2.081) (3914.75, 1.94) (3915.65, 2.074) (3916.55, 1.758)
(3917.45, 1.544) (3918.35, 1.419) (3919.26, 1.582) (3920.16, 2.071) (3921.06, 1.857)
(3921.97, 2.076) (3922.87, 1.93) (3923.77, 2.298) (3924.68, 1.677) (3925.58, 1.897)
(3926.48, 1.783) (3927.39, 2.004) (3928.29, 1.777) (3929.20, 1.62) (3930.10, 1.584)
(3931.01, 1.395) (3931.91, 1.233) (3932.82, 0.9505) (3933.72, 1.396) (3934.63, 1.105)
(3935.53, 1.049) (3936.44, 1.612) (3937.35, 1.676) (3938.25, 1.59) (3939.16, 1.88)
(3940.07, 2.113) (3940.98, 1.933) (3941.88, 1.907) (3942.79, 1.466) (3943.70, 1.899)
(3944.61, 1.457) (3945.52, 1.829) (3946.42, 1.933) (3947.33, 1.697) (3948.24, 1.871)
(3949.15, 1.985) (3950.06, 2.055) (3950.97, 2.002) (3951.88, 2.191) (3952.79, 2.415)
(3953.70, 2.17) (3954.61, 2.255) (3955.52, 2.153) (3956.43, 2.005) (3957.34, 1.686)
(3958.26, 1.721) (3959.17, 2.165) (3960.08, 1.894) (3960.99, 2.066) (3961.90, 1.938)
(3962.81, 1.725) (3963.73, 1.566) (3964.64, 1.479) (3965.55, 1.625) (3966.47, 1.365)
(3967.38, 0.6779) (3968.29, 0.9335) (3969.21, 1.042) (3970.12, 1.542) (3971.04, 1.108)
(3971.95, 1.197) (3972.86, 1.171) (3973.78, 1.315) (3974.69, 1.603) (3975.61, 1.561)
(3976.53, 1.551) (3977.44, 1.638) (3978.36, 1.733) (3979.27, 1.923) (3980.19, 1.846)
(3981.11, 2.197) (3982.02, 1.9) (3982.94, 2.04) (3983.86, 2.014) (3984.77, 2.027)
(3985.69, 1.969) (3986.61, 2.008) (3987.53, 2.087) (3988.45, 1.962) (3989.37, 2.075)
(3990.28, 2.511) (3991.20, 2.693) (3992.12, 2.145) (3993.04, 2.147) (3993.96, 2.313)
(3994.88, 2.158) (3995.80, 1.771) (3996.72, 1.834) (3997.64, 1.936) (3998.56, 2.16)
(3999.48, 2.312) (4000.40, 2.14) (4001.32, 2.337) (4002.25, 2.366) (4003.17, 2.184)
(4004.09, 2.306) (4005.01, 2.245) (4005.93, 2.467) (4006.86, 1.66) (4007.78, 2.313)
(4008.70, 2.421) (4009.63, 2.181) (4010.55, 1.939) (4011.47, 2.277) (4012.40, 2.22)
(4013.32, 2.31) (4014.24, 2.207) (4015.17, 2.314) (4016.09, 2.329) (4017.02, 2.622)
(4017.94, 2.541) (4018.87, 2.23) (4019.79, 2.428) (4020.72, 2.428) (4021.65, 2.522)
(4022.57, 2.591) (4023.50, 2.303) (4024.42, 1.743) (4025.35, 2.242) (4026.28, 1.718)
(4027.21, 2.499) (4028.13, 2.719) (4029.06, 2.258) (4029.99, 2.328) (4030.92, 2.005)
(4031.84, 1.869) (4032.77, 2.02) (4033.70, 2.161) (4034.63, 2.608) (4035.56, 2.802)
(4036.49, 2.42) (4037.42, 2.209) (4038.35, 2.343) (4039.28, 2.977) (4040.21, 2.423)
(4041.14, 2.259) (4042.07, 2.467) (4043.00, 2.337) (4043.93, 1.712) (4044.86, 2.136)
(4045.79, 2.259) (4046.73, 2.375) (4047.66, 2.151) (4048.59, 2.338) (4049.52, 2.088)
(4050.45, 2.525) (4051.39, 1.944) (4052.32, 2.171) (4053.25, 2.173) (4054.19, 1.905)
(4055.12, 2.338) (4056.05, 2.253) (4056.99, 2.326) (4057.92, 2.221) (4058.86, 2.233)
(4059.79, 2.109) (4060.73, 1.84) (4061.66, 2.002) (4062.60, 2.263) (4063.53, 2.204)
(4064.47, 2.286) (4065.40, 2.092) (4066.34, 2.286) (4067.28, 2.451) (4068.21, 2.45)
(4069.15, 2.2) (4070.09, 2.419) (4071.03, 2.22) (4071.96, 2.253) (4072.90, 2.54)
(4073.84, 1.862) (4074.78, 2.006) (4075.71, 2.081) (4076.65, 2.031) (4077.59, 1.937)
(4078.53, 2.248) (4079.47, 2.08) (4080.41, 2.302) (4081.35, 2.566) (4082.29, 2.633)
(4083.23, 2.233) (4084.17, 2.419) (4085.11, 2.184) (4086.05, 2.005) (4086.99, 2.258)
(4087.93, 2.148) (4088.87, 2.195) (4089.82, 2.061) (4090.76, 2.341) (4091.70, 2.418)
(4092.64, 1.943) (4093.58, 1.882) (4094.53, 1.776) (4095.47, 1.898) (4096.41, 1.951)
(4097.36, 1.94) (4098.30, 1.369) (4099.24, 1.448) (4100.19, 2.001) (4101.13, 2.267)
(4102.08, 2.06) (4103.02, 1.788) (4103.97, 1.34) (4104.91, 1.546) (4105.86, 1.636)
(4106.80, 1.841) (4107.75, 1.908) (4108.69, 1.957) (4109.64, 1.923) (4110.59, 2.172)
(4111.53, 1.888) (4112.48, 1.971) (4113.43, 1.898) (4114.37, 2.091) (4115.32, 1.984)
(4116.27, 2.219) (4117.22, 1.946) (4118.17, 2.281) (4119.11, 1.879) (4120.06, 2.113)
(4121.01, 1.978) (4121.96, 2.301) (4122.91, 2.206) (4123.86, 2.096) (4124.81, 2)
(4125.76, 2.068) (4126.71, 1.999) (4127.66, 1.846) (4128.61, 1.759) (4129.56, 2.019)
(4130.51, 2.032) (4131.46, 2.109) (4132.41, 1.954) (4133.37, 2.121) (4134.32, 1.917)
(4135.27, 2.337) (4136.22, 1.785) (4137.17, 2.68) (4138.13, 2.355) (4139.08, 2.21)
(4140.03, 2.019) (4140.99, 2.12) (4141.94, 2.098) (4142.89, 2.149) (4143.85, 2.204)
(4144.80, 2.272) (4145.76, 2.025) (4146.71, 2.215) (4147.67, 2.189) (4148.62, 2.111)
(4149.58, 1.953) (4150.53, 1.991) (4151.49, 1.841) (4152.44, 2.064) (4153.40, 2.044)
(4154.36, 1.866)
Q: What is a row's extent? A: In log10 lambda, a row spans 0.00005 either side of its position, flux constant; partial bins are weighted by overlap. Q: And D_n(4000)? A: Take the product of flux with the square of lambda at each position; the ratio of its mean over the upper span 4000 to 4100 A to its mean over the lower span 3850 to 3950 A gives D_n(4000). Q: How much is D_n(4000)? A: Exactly 1.33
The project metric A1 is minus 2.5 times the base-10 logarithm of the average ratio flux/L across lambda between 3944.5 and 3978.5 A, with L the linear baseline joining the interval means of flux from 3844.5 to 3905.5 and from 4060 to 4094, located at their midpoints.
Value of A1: 0.16 mag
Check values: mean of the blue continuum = 1.8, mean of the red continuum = 2.2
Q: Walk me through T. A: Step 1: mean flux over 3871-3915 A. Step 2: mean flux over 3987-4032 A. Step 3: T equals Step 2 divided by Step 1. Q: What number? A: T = 1.24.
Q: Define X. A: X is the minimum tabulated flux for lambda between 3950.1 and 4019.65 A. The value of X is 0.6779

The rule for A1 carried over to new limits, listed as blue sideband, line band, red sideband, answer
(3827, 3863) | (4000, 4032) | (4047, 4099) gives -0.12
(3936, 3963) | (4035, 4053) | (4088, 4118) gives -0.20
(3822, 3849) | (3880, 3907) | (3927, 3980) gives -0.06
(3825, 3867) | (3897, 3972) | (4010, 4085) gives 0.09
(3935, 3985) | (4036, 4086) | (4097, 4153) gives -0.18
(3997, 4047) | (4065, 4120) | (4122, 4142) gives 0.05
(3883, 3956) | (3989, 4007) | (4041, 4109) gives -0.13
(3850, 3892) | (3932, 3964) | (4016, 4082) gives 0.12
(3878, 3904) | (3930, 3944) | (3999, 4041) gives 0.23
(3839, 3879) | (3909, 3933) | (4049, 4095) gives 0.06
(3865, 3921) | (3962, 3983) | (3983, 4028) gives 0.36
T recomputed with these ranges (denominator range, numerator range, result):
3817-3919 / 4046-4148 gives 1.19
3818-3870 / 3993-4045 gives 1.31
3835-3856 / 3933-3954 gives 1.06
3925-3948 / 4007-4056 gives 1.39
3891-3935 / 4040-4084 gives 1.24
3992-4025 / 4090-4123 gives 0.87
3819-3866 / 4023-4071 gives 1.32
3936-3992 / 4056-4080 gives 1.22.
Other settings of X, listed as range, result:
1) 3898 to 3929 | 1.419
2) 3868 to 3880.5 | 1.382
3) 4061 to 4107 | 1.34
